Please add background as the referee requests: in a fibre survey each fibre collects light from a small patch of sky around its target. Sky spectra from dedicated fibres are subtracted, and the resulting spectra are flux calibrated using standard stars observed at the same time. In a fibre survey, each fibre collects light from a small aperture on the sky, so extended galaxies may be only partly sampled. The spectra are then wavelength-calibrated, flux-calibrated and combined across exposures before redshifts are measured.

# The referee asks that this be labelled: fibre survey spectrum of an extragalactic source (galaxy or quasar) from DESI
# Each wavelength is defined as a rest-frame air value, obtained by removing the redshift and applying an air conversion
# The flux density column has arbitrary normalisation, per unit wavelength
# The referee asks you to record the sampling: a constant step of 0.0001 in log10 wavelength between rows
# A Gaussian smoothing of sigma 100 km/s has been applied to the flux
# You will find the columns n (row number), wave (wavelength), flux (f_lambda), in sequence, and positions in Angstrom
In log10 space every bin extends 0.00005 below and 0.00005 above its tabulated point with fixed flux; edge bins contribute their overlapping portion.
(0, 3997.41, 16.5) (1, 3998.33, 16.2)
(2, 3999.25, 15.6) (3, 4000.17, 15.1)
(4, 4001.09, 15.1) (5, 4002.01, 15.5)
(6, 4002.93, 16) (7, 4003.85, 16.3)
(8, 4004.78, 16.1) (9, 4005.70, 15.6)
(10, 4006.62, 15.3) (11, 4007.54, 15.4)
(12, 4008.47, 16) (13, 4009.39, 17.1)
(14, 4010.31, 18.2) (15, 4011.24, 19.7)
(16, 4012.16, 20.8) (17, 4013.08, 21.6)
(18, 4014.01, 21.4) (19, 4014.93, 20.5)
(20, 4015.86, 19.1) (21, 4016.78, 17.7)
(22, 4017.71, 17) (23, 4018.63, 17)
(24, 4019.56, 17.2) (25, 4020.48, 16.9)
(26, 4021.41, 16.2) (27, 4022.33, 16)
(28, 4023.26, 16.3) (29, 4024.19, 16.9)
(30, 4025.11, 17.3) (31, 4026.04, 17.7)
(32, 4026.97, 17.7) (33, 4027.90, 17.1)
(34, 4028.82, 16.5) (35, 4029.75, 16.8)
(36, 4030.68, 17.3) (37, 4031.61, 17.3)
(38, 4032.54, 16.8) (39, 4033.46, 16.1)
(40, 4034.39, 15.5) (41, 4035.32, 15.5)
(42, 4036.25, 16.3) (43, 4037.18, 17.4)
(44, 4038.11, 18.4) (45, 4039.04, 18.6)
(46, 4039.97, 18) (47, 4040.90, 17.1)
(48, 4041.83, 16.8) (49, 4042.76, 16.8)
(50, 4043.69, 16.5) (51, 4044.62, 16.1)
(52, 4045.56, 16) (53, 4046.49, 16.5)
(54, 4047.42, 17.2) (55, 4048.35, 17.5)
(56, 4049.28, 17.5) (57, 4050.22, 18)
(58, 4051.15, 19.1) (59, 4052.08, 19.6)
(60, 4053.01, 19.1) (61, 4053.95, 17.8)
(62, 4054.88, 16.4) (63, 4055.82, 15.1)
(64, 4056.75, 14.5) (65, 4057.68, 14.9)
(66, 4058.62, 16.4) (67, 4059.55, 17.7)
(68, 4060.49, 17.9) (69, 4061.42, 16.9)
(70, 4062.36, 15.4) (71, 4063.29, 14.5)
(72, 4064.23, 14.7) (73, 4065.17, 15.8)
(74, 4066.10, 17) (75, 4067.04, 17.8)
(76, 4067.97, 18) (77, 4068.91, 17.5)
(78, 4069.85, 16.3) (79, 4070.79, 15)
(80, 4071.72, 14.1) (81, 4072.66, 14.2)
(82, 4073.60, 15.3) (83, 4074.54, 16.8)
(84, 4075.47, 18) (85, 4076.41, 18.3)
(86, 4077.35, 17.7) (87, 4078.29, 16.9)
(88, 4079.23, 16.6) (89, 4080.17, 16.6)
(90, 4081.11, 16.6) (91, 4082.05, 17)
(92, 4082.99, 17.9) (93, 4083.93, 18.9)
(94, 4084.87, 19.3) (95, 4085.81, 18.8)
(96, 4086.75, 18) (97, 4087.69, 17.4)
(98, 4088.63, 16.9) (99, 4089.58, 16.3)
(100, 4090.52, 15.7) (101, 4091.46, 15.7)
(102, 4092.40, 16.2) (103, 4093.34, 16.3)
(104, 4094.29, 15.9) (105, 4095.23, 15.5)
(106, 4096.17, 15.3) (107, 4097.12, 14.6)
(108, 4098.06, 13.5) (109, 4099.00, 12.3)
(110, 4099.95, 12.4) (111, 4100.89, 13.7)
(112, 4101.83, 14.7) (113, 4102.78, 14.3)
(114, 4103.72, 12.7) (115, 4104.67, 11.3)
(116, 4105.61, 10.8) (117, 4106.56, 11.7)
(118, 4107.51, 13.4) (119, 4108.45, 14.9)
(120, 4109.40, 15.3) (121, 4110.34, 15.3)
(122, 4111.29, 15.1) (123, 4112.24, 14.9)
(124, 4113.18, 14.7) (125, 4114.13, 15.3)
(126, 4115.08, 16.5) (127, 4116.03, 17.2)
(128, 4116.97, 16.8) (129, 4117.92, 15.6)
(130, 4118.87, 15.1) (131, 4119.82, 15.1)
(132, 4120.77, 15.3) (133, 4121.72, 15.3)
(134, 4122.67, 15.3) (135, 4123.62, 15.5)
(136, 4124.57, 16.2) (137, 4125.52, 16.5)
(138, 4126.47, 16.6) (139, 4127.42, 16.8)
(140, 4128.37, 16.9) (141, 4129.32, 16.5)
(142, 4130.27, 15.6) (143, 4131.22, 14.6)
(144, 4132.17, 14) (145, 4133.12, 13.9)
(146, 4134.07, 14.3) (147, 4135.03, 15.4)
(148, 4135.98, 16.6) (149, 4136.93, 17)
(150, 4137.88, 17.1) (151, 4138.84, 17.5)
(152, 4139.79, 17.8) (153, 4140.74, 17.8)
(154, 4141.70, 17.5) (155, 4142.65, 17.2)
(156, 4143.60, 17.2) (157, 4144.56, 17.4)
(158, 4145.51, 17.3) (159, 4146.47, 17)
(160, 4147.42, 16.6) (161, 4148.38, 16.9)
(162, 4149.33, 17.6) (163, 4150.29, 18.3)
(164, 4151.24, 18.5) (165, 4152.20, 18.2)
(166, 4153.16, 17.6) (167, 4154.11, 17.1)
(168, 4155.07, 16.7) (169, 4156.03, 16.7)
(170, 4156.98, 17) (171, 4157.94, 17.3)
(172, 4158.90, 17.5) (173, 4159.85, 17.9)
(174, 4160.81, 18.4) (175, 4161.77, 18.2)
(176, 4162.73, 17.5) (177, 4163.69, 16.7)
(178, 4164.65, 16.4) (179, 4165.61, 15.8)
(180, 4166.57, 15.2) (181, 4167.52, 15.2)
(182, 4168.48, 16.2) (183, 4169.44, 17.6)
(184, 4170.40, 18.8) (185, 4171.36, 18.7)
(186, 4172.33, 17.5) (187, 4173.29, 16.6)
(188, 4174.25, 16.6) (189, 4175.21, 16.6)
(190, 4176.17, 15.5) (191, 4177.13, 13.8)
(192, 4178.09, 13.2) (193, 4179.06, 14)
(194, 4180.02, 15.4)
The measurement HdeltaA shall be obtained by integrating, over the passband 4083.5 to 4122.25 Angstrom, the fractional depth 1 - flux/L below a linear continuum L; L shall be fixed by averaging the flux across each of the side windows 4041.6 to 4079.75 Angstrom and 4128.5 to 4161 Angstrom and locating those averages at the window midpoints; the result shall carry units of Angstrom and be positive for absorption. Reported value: 3.6 Angstrom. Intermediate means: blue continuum 16.7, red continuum 16.9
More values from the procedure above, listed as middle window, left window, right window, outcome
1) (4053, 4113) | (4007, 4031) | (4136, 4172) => 6.0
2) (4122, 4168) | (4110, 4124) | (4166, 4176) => -1.4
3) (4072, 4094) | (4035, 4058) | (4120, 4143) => -0.4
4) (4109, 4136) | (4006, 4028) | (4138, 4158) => 2.9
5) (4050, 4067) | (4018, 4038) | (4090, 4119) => -0.9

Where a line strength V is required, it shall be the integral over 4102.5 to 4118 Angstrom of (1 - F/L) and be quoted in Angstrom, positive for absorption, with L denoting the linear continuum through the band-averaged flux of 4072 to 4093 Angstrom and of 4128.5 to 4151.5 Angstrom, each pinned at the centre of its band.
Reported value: 2.2 Angstrom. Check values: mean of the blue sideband 17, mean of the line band 14.4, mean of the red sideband 16.6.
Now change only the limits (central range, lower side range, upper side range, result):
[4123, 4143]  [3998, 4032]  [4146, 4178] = 0.9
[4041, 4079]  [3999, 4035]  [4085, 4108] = -2.0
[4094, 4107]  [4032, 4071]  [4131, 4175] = 2.6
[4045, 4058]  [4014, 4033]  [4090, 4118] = -0.6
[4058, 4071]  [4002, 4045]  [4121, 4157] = 0.4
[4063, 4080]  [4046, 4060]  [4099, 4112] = -0.6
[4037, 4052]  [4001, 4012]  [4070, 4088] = -0.6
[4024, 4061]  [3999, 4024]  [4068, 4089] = 0.2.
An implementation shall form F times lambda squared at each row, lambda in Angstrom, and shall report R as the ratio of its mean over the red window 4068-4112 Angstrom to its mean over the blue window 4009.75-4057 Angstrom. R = 0.9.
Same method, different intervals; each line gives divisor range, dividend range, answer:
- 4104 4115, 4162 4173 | 1.25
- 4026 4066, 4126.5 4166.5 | 1.05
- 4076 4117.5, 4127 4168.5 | 1.11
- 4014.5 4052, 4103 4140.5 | 0.93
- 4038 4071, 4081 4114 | 0.92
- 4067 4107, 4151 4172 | 1.13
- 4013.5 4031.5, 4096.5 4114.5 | 0.82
